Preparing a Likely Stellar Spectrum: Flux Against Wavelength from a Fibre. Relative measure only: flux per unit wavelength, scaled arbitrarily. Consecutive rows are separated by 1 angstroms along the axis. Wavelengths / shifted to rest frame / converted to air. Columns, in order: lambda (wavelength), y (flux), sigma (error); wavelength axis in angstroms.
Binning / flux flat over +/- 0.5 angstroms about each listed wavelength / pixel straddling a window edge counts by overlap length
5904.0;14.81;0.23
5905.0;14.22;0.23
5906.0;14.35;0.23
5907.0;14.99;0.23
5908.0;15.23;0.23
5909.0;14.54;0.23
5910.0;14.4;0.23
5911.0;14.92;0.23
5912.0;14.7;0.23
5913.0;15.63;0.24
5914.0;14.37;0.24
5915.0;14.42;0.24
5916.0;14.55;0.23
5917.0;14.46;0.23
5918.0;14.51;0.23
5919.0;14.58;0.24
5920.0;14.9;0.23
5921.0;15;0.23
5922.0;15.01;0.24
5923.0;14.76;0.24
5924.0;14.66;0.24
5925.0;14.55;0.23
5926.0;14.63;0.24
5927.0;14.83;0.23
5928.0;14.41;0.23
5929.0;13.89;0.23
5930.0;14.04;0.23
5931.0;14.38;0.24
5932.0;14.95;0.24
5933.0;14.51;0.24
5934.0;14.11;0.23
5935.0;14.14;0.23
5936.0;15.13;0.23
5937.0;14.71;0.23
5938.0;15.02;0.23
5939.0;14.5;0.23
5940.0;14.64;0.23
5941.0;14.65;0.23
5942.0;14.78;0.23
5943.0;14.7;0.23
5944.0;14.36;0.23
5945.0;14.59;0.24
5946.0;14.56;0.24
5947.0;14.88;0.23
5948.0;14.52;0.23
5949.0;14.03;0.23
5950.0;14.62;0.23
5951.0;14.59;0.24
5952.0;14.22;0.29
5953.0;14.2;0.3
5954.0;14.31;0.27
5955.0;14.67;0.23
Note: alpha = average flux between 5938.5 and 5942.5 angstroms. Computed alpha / 14.6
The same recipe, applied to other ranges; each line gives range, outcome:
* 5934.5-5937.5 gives 14.7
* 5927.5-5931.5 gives 14.2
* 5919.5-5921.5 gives 14.9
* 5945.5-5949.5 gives 14.5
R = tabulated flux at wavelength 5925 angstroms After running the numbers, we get 14.55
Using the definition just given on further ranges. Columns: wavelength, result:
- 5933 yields 14.51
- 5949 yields 14.03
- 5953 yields 14.2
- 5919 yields 14.58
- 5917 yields 14.46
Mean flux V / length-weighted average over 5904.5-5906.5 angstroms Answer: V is 14.3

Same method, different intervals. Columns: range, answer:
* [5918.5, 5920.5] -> 14.7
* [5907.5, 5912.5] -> 14.8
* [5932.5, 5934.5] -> 14.3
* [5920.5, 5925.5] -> 14.8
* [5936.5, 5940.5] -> 14.7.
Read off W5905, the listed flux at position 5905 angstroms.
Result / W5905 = 14.22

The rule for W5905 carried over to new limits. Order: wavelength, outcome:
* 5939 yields 14.5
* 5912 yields 14.7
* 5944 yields 14.36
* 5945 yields 14.59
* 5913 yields 15.63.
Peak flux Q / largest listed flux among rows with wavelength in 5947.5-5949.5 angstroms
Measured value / 14.52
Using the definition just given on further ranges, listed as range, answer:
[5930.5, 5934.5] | 14.95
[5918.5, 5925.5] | 15.01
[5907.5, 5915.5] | 15.63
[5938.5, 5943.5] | 14.78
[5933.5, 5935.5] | 14.14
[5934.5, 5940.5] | 15.13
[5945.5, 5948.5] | 14.88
